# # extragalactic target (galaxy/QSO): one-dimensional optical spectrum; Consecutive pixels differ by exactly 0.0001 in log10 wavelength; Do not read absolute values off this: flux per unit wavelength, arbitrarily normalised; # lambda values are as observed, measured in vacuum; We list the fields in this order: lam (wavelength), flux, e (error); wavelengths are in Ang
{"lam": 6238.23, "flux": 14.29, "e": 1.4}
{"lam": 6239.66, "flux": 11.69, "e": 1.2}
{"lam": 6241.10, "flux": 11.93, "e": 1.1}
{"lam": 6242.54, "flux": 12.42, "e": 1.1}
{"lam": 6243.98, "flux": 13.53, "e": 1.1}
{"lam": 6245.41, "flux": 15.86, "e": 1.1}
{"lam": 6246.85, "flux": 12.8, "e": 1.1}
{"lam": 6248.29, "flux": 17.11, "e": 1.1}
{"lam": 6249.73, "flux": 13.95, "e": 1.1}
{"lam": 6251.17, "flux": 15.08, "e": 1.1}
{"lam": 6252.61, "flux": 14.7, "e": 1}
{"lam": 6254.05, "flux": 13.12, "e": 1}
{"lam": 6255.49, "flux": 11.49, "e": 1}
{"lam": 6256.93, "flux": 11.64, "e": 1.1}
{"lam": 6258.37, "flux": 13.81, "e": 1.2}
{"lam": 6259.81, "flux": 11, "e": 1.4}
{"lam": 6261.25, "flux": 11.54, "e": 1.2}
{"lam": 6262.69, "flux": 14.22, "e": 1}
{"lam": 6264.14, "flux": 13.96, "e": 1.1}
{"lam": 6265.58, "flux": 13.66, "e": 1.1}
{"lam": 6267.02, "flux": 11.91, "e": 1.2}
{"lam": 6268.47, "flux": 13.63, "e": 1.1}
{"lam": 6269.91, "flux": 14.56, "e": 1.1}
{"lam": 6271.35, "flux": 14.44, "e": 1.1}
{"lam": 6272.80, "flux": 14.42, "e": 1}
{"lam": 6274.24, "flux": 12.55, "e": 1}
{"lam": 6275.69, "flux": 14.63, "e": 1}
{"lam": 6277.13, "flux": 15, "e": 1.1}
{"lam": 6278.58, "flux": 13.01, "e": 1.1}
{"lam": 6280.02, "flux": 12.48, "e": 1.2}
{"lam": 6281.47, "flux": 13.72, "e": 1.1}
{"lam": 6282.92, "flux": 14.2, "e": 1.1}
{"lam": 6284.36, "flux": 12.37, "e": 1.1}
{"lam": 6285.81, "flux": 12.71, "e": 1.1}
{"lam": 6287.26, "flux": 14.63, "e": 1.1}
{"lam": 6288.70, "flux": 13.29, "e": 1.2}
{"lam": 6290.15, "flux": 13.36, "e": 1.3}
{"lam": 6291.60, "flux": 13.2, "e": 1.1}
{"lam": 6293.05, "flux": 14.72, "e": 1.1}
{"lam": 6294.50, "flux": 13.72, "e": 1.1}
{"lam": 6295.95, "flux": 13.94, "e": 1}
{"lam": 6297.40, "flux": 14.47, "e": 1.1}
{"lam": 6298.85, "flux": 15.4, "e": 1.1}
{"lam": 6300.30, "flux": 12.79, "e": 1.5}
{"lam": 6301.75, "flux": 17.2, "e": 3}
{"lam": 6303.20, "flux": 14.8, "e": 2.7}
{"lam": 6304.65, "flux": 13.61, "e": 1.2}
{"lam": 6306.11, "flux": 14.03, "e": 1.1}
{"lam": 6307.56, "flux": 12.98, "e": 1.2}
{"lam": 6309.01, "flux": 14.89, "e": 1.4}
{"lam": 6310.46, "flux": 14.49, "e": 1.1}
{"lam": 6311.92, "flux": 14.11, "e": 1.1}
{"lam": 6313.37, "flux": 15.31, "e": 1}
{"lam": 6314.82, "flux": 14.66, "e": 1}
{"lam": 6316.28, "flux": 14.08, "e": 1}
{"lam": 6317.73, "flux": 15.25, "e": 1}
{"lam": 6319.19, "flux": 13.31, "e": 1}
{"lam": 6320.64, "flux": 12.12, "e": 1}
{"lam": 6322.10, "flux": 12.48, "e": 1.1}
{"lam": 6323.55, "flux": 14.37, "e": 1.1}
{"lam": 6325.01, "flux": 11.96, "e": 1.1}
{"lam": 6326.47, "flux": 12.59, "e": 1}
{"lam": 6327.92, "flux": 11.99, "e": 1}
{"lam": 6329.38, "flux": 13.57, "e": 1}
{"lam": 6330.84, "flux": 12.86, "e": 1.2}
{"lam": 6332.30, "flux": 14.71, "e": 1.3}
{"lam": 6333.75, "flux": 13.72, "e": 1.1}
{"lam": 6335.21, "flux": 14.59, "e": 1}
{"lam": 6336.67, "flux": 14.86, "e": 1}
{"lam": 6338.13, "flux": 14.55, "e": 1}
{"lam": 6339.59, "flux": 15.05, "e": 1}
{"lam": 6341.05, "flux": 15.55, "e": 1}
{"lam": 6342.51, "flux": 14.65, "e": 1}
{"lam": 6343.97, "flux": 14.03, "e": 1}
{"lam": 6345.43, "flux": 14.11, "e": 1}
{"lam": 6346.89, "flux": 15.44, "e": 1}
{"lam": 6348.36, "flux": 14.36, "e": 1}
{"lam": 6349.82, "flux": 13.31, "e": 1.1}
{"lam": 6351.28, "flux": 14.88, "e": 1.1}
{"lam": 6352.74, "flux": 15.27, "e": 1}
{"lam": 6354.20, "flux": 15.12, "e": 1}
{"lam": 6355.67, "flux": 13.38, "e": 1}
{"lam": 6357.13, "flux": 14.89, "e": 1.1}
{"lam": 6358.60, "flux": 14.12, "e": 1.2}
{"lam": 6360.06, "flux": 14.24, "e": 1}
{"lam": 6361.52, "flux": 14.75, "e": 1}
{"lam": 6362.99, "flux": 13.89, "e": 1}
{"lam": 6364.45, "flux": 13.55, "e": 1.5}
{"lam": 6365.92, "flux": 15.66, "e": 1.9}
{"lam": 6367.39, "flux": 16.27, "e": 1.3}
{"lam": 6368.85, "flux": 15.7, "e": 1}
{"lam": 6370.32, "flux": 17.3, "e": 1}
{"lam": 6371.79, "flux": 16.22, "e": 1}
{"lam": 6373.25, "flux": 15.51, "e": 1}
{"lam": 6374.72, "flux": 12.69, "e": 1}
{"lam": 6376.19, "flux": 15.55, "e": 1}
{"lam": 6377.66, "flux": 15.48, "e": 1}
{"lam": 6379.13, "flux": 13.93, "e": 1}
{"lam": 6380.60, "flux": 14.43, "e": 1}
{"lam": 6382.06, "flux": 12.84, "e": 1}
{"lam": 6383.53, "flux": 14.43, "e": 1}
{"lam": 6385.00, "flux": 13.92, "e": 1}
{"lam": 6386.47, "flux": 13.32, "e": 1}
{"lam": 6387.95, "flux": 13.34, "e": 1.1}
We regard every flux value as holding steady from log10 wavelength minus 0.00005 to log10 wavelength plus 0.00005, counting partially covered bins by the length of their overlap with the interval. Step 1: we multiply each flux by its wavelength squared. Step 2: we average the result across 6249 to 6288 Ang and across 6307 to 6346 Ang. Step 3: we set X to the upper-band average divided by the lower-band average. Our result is 1.06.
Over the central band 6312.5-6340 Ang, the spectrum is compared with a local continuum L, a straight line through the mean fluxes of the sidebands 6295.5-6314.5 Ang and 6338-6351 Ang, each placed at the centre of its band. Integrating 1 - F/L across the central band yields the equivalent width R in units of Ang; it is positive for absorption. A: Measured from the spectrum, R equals 1.4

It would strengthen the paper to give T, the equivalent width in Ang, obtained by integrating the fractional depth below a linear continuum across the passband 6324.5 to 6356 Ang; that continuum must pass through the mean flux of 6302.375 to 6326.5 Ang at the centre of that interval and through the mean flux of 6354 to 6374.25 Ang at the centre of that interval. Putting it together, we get 0.7 Ang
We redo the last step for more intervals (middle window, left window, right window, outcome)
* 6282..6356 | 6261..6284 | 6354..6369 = 0.5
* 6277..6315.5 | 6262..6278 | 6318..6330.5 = -1.8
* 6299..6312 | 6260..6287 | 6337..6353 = -0.4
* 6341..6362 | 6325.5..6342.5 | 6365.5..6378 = 0.3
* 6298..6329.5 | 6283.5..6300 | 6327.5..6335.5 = -0.6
